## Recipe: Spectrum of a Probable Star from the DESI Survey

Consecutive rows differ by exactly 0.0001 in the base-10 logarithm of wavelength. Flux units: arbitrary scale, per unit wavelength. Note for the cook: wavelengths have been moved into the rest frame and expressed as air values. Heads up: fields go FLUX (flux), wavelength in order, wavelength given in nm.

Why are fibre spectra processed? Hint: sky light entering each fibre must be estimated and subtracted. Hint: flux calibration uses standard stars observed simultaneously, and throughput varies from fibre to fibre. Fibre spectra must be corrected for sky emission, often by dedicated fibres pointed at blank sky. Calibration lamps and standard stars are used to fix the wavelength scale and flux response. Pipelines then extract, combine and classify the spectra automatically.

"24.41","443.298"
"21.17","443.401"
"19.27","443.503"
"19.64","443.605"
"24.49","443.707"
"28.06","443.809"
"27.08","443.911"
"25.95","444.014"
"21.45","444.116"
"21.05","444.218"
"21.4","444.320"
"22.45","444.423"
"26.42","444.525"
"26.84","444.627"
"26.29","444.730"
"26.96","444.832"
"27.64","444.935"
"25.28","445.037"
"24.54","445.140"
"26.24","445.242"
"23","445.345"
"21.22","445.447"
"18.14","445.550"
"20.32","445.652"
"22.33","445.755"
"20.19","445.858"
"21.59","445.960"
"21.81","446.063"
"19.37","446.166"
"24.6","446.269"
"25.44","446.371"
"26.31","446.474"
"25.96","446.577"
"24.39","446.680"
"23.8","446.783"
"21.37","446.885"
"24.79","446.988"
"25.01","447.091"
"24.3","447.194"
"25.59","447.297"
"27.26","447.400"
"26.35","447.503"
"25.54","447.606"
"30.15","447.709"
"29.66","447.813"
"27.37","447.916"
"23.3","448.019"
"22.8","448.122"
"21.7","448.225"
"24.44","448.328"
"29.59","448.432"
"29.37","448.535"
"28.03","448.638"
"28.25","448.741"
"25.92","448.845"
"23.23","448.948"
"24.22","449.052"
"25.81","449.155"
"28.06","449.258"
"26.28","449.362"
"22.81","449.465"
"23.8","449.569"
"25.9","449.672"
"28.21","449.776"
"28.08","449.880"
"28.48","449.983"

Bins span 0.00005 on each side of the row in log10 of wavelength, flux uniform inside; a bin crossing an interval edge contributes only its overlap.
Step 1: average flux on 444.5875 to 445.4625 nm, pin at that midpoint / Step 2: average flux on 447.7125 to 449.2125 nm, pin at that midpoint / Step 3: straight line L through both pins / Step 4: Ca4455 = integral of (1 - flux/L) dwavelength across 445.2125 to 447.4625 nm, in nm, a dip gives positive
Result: 0.21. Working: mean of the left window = 25.5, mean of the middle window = 23.3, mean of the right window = 26.1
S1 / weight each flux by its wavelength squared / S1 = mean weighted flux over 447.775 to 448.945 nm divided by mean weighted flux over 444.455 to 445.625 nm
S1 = 1.1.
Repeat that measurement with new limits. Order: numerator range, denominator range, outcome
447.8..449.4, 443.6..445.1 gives 1.07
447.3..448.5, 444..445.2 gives 1.08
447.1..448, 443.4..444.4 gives 1.18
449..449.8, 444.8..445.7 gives 1.10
